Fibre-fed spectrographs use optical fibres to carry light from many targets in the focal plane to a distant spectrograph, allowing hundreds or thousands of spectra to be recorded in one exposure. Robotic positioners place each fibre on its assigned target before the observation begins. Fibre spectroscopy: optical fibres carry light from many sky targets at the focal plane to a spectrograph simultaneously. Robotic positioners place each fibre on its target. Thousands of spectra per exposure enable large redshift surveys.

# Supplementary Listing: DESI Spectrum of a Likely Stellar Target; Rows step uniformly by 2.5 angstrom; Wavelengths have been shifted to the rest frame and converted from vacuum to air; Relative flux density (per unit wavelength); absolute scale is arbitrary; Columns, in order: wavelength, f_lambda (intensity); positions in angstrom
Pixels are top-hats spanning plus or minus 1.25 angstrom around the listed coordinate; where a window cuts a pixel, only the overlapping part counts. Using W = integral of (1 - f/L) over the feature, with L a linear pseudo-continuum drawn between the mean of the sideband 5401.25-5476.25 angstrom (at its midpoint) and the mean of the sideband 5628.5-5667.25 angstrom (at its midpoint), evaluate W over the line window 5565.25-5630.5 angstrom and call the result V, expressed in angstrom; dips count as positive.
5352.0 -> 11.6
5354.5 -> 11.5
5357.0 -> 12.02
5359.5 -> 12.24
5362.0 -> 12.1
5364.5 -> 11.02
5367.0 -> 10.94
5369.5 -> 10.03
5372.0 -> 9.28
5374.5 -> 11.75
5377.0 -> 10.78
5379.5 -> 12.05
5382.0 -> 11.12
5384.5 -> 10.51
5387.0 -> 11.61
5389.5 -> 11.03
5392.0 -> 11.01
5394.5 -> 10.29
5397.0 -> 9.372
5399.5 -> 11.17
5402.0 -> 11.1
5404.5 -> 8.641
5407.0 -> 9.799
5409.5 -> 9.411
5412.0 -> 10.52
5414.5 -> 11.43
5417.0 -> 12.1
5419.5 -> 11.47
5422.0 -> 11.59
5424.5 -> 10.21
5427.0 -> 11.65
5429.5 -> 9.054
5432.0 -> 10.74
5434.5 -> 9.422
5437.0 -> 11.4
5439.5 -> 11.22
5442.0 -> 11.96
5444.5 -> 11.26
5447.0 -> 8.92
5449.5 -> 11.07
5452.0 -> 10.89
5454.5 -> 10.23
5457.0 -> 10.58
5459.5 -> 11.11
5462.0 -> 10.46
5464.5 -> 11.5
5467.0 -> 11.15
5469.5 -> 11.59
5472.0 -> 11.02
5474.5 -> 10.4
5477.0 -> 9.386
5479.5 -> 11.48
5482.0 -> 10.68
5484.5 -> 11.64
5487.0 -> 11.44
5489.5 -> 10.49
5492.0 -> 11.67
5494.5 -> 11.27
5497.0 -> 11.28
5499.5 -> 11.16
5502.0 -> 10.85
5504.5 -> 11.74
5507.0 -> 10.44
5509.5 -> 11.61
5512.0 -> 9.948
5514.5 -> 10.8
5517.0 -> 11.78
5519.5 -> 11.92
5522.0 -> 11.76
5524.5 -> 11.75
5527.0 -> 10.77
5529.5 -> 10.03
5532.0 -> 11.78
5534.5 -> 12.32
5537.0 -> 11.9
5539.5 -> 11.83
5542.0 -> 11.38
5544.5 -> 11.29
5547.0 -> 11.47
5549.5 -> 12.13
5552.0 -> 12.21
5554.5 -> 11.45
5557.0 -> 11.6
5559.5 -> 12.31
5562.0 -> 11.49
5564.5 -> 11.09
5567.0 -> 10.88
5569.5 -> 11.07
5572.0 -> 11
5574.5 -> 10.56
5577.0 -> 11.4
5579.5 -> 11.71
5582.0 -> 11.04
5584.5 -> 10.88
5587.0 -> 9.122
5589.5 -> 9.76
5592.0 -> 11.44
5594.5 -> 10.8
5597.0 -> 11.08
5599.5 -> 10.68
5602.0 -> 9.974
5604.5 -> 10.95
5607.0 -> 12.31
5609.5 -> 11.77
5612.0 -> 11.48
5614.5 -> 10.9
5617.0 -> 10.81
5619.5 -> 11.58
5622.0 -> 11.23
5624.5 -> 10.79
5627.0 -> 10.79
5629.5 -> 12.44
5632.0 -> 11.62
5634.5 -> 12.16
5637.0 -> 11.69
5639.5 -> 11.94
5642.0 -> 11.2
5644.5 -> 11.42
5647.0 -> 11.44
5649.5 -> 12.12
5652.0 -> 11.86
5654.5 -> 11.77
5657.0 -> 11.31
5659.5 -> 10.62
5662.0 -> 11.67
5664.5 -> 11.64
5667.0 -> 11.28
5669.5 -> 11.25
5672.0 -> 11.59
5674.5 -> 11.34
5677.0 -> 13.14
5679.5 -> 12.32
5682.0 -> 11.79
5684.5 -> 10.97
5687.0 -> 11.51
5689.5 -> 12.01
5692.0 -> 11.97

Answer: 2.3 angstrom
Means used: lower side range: 10.7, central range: 11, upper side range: 11.6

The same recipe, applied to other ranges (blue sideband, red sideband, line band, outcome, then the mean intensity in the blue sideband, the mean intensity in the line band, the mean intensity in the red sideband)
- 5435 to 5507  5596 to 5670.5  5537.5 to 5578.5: -1.0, 11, 11.5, 11.4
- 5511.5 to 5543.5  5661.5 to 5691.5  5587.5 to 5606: 1.5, 11.4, 10.6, 11.7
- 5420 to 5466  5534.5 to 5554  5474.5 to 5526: 0.9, 10.8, 11.1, 11.8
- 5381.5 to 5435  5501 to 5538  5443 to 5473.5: 0.3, 10.6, 10.8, 11.3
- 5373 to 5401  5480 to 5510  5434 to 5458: 0.7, 11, 10.7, 11.2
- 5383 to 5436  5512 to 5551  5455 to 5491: 0.4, 10.6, 10.9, 11.5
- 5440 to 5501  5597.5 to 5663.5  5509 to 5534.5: -0.4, 10.9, 11.3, 11.4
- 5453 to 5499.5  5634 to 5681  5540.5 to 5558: -0.6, 11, 11.7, 11.7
